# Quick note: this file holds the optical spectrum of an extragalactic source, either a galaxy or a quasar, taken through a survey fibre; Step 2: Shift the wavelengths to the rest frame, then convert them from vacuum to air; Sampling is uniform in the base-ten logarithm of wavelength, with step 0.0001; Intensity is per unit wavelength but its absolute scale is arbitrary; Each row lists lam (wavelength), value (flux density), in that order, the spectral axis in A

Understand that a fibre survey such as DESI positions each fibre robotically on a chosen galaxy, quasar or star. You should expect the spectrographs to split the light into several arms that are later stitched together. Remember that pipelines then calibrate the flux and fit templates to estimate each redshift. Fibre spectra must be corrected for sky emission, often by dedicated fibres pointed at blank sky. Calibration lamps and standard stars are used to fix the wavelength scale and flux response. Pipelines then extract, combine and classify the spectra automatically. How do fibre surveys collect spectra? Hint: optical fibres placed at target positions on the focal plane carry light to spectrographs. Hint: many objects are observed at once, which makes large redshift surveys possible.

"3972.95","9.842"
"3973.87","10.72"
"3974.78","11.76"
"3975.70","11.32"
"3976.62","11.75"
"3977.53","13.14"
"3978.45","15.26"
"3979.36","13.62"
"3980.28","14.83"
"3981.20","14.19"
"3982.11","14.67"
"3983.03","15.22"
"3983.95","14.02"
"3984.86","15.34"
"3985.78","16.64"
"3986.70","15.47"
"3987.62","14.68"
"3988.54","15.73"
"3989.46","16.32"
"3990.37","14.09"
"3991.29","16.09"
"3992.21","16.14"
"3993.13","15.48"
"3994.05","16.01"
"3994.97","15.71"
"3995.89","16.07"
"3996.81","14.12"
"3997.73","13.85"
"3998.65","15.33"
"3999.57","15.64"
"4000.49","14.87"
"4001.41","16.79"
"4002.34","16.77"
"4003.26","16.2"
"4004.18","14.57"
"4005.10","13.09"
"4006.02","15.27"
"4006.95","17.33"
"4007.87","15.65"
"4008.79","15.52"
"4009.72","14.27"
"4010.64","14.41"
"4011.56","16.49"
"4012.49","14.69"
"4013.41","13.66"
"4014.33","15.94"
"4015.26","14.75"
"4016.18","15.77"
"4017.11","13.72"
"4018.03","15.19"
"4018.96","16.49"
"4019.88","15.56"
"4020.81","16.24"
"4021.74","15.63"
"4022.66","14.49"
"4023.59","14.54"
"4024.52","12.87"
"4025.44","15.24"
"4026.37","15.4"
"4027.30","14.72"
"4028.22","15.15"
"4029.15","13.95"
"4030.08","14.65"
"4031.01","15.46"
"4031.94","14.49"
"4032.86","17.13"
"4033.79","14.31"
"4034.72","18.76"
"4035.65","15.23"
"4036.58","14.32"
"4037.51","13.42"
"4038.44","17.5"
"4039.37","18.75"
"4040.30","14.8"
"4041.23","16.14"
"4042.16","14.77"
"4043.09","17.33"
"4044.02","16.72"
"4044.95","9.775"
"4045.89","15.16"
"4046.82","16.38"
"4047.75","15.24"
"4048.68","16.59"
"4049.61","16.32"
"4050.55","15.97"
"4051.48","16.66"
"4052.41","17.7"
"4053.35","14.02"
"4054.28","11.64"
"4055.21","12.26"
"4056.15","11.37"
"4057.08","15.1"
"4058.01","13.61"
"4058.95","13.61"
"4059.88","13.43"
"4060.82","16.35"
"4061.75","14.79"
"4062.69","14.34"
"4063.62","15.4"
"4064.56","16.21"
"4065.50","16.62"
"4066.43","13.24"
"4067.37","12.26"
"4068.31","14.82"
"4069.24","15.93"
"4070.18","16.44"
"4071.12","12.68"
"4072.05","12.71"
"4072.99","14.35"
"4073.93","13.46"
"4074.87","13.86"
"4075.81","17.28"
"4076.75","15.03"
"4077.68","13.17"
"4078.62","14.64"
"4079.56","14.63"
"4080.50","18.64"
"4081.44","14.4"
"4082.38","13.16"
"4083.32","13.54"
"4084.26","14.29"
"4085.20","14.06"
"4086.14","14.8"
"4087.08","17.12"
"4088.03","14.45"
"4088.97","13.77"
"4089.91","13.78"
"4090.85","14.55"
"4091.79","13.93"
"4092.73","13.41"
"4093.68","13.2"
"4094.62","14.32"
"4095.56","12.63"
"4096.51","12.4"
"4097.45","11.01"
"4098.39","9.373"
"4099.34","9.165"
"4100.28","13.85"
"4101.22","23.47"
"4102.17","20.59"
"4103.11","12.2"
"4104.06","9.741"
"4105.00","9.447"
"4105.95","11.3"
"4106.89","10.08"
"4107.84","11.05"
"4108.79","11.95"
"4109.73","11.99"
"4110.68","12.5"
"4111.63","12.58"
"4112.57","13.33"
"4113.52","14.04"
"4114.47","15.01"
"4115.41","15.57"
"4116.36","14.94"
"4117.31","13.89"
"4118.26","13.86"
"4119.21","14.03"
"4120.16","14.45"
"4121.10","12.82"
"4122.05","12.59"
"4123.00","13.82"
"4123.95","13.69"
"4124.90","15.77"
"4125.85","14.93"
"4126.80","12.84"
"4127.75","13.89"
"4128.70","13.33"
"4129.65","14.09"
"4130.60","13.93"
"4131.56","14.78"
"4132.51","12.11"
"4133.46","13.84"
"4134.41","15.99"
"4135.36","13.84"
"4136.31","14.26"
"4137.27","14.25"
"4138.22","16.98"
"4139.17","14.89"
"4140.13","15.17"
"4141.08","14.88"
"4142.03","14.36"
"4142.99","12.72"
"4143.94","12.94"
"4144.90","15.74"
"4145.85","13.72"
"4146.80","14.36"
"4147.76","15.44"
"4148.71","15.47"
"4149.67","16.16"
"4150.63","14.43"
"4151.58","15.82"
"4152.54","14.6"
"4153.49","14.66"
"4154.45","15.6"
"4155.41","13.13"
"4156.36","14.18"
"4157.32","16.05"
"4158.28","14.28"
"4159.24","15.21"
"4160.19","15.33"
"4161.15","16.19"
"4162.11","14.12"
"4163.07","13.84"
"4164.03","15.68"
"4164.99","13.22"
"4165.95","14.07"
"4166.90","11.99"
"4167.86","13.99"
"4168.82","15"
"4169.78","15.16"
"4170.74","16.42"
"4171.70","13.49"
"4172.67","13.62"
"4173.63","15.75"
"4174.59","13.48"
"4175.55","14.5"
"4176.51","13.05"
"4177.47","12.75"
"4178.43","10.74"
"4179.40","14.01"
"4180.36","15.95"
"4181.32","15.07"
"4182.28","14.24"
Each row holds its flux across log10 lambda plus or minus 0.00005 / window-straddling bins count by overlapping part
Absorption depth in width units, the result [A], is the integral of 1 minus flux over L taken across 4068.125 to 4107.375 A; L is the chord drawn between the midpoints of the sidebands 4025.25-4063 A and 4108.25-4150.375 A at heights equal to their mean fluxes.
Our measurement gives 1.79 A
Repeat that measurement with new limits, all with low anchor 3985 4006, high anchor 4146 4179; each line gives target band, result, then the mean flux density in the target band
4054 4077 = 1.12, 14.3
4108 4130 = 1.51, 13.7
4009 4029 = 0.39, 15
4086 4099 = 1.28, 13.4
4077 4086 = 0.24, 14.5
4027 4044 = -0.50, 15.6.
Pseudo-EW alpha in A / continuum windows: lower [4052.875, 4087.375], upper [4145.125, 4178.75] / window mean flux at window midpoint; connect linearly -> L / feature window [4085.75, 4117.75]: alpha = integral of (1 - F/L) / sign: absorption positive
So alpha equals 2.30 A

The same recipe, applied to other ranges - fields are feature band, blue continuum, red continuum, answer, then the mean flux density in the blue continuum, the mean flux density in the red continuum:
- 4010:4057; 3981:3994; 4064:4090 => -0.55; 15.3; 14.6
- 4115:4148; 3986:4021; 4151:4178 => 0.93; 15.4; 14.5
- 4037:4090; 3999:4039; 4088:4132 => -1.64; 15.3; 13.4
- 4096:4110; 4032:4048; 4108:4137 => 1.68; 15.6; 13.8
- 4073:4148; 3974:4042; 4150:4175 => 4.28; 15.1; 14.6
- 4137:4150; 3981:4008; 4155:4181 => -0.32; 15.4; 14.3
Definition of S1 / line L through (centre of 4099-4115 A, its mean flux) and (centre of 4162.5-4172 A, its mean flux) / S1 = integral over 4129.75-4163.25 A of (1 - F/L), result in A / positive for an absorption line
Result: -1.8 A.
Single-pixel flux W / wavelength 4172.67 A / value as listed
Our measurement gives 13.62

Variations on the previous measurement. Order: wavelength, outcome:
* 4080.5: 18.64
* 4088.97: 13.77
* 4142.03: 14.36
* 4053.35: 14.02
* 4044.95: 9.775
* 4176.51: 13.05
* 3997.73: 13.85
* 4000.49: 14.87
